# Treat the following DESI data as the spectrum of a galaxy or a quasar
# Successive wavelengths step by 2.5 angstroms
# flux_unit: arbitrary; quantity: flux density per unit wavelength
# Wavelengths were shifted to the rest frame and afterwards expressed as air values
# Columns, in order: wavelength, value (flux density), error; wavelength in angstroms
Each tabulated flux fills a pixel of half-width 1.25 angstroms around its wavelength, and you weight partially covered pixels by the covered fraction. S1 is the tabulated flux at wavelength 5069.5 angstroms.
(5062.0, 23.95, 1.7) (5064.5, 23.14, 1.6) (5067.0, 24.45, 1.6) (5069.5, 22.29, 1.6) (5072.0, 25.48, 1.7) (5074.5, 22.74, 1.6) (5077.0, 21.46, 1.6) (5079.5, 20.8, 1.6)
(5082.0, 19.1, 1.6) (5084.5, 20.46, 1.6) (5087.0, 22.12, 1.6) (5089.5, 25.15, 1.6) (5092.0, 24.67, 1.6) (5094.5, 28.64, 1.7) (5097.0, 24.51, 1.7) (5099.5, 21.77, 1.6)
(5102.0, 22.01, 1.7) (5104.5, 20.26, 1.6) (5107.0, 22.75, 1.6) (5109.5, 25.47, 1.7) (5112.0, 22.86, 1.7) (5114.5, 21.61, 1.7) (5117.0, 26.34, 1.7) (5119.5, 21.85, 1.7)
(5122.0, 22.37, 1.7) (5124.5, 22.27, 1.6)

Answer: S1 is 22.29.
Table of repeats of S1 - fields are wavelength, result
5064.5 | 23.14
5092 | 24.67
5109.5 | 25.47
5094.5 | 28.64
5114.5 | 21.61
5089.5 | 25.15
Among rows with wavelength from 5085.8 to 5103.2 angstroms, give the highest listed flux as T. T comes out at 28.64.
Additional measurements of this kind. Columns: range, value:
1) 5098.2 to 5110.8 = 25.47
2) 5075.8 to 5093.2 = 25.15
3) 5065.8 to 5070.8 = 24.45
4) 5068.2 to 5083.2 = 25.48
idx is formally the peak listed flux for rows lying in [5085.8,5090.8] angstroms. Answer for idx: 25.15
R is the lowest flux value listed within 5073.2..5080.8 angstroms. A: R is 20.8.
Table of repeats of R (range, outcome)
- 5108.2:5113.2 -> 22.86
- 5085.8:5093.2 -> 22.12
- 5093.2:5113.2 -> 20.26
